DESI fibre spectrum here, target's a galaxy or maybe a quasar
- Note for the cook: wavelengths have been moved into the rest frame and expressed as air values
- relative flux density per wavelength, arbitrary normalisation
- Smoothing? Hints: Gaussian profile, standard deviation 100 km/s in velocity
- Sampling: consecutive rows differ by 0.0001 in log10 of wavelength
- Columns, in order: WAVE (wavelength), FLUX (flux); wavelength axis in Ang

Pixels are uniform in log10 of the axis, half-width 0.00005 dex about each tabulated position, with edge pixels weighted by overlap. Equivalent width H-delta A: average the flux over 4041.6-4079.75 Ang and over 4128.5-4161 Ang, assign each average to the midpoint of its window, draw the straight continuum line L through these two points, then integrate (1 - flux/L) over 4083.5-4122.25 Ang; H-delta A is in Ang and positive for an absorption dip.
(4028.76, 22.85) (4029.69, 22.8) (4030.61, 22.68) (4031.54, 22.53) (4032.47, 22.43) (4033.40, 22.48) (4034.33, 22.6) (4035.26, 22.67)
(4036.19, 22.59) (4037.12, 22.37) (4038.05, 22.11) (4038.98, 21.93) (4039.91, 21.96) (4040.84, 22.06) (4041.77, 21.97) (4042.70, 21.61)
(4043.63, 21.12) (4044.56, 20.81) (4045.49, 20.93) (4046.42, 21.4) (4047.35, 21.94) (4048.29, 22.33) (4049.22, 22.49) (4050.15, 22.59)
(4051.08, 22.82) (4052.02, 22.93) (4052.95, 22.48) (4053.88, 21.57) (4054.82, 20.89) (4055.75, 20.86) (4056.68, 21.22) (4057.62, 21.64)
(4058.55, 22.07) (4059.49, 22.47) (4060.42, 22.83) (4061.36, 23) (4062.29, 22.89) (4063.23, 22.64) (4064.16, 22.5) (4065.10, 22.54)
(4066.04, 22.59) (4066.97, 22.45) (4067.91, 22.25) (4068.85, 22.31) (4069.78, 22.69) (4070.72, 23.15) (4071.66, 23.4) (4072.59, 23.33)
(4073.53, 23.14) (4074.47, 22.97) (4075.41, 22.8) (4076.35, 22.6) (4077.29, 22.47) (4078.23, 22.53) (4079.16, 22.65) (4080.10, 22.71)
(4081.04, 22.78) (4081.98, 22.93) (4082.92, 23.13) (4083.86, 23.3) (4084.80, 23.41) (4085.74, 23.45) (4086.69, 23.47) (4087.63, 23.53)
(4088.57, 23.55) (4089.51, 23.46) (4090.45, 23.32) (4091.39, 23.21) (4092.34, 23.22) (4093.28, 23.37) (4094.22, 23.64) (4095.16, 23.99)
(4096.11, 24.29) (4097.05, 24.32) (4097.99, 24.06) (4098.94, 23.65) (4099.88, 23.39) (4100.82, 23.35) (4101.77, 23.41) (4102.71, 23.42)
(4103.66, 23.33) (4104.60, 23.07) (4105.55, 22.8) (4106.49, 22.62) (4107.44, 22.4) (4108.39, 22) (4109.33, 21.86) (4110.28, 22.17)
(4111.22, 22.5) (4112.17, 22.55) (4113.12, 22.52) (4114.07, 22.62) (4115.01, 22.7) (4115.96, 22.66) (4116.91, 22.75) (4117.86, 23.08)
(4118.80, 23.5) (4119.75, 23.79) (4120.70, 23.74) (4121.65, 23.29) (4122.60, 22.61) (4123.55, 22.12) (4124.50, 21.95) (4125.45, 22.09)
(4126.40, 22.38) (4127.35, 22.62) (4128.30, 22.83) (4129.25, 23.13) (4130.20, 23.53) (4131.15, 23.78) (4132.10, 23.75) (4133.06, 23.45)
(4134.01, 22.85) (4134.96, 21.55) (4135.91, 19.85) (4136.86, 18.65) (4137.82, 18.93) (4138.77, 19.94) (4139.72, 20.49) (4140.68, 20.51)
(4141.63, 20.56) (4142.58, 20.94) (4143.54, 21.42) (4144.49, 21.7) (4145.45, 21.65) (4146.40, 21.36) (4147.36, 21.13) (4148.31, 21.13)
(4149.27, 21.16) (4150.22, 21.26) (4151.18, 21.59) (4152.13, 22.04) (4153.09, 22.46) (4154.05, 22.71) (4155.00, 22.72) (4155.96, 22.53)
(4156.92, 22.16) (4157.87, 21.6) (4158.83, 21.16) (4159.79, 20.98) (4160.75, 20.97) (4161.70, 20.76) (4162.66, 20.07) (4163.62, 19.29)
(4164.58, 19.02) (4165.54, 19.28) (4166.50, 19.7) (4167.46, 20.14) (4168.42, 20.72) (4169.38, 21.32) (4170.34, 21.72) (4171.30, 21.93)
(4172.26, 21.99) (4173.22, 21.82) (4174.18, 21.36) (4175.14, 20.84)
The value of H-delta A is -2.2 Ang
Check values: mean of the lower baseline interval 22.3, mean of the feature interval 23.2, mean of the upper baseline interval 21.6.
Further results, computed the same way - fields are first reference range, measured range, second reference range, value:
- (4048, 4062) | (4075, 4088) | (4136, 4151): -0.7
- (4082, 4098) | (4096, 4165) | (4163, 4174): -0.2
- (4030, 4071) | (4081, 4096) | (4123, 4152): -1.0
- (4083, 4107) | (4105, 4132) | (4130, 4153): -0.4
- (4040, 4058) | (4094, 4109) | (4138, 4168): -1.4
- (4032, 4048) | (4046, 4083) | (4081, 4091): 0.3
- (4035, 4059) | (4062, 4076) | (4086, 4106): -0.1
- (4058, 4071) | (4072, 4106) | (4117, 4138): -1.1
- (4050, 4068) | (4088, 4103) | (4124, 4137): -0.9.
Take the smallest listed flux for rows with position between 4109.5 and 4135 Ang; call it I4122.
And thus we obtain 21.55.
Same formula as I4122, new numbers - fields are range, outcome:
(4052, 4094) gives 20.86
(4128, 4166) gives 18.65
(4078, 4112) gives 21.86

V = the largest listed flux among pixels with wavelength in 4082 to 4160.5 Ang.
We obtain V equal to 24.32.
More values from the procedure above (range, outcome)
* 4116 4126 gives 23.79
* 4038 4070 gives 23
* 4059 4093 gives 23.55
